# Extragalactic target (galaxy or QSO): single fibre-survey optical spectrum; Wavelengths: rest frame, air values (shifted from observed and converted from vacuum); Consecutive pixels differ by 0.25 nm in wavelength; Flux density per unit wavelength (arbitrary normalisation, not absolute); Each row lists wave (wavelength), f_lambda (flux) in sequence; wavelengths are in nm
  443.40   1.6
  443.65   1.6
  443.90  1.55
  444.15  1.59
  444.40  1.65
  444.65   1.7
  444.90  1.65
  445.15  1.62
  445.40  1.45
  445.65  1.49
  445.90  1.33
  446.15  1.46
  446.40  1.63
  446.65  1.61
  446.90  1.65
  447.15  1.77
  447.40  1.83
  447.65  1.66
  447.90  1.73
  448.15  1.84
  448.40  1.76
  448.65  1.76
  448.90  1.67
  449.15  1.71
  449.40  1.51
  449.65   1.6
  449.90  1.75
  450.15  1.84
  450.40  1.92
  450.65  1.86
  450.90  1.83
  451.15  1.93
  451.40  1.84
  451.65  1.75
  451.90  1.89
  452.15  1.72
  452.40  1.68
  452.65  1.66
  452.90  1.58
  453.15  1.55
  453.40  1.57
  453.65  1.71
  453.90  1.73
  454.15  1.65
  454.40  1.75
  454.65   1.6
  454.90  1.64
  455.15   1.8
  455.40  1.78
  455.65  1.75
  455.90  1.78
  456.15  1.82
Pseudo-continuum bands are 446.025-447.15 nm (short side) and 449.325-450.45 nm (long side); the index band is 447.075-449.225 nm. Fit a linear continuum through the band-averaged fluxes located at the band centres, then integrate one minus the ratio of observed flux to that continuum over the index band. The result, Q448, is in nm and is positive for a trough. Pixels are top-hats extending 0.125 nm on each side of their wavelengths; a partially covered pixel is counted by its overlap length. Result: -0.113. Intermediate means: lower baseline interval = 1.61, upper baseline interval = 1.72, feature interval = 1.75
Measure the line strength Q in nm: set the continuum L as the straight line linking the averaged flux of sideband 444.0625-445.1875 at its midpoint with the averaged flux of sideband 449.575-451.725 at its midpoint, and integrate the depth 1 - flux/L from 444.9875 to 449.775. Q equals 0.25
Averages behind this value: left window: 1.65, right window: 1.82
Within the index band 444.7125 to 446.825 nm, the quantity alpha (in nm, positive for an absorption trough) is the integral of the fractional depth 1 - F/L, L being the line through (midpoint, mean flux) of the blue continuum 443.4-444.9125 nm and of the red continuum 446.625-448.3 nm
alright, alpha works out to 0.17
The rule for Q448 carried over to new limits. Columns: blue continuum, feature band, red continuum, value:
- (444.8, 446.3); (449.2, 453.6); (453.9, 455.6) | -0.28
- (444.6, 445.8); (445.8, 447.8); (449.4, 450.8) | 0.02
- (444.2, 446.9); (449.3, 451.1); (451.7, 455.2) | -0.15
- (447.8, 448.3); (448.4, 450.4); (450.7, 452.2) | 0.11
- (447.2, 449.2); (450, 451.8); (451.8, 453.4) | -0.16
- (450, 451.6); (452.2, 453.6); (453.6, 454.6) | 0.11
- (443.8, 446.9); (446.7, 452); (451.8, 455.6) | -0.46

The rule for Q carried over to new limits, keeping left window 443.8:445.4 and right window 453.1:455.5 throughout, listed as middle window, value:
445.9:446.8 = 0.05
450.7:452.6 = -0.16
